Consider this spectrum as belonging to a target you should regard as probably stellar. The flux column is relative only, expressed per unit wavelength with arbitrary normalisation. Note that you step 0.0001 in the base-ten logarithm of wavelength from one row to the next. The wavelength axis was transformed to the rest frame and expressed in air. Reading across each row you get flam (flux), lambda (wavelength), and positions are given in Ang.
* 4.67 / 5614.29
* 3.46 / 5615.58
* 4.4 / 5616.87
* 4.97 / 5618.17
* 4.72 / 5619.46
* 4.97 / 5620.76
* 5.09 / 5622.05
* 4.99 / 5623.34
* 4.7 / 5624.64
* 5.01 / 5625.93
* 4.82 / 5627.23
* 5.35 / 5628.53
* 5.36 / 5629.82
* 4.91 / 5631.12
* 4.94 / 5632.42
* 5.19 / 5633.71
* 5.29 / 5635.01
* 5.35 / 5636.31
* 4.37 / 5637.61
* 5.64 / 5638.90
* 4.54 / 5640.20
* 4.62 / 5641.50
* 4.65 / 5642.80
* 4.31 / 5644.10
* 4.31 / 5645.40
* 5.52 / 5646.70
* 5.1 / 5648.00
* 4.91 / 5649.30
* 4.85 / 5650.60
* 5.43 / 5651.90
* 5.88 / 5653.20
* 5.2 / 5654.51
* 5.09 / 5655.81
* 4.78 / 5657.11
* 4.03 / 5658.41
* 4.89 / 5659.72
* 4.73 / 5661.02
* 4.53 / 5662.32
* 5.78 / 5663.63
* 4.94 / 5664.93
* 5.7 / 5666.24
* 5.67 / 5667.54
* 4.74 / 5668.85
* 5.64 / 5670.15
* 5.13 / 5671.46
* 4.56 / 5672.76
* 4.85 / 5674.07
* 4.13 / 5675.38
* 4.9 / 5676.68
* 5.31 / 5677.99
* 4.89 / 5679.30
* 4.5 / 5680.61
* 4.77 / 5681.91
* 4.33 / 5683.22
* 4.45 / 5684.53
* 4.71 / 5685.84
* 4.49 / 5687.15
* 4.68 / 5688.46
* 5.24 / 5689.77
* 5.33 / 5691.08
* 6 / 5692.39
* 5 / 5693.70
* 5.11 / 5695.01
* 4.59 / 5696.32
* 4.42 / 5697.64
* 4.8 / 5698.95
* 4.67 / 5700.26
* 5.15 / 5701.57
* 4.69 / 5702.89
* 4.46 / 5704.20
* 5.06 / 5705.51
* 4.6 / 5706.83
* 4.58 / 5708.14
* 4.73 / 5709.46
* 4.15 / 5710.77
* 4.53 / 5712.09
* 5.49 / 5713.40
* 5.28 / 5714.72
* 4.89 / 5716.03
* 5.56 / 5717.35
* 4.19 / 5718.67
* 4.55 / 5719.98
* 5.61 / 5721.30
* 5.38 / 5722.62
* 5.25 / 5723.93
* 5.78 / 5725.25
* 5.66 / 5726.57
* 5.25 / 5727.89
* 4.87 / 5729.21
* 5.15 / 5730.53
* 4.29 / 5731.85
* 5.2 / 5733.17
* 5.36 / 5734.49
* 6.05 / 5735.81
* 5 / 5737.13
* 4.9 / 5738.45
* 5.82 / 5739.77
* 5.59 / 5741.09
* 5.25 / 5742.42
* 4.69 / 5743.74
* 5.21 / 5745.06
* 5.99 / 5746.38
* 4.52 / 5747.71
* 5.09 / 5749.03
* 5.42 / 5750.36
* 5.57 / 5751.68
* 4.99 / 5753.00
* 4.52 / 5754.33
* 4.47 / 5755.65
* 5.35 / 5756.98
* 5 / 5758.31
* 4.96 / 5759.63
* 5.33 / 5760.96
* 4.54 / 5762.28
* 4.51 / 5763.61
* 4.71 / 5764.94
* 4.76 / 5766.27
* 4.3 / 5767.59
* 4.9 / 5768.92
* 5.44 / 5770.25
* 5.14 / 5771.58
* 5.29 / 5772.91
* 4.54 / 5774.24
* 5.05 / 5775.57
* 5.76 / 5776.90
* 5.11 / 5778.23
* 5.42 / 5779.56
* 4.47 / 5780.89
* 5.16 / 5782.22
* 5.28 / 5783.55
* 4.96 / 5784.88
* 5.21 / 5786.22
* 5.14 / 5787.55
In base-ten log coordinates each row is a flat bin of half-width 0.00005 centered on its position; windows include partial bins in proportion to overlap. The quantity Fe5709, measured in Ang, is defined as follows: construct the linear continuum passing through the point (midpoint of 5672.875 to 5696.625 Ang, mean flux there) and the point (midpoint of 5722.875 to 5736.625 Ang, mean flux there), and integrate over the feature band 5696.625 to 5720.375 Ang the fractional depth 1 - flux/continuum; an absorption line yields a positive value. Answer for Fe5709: 1.46 Ang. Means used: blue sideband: 4.85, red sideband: 5.29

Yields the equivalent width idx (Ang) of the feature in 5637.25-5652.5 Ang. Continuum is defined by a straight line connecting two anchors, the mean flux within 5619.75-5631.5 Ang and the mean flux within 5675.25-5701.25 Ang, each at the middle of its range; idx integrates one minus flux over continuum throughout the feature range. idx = 0.3 Ang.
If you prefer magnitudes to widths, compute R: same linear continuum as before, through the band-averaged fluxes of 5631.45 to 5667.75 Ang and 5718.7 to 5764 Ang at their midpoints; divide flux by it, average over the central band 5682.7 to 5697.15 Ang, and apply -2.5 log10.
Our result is 0.04 mag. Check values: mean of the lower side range 5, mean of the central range 4.9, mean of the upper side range 5.14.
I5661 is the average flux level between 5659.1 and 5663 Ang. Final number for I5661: 4.72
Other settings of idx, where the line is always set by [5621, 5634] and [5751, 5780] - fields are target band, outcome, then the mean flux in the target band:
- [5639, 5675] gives 0.3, 4.98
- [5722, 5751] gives -1.5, 5.26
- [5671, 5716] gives 1.8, 4.81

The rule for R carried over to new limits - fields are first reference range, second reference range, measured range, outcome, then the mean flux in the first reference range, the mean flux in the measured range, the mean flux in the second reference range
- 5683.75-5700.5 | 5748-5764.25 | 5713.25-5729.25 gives -0.063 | 4.88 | 5.22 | 4.97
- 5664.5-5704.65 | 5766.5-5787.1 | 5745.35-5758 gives -0.017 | 4.9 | 5.1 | 5.06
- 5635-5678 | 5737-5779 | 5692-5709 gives 0.038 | 4.97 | 4.84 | 5.06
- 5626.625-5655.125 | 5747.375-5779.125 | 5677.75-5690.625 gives 0.063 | 5.02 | 4.73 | 4.98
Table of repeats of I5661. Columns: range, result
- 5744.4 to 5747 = 5.6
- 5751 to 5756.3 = 4.9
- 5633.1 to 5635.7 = 5.23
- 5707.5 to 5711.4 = 4.49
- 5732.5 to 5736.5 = 5.53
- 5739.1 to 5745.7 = 5.31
